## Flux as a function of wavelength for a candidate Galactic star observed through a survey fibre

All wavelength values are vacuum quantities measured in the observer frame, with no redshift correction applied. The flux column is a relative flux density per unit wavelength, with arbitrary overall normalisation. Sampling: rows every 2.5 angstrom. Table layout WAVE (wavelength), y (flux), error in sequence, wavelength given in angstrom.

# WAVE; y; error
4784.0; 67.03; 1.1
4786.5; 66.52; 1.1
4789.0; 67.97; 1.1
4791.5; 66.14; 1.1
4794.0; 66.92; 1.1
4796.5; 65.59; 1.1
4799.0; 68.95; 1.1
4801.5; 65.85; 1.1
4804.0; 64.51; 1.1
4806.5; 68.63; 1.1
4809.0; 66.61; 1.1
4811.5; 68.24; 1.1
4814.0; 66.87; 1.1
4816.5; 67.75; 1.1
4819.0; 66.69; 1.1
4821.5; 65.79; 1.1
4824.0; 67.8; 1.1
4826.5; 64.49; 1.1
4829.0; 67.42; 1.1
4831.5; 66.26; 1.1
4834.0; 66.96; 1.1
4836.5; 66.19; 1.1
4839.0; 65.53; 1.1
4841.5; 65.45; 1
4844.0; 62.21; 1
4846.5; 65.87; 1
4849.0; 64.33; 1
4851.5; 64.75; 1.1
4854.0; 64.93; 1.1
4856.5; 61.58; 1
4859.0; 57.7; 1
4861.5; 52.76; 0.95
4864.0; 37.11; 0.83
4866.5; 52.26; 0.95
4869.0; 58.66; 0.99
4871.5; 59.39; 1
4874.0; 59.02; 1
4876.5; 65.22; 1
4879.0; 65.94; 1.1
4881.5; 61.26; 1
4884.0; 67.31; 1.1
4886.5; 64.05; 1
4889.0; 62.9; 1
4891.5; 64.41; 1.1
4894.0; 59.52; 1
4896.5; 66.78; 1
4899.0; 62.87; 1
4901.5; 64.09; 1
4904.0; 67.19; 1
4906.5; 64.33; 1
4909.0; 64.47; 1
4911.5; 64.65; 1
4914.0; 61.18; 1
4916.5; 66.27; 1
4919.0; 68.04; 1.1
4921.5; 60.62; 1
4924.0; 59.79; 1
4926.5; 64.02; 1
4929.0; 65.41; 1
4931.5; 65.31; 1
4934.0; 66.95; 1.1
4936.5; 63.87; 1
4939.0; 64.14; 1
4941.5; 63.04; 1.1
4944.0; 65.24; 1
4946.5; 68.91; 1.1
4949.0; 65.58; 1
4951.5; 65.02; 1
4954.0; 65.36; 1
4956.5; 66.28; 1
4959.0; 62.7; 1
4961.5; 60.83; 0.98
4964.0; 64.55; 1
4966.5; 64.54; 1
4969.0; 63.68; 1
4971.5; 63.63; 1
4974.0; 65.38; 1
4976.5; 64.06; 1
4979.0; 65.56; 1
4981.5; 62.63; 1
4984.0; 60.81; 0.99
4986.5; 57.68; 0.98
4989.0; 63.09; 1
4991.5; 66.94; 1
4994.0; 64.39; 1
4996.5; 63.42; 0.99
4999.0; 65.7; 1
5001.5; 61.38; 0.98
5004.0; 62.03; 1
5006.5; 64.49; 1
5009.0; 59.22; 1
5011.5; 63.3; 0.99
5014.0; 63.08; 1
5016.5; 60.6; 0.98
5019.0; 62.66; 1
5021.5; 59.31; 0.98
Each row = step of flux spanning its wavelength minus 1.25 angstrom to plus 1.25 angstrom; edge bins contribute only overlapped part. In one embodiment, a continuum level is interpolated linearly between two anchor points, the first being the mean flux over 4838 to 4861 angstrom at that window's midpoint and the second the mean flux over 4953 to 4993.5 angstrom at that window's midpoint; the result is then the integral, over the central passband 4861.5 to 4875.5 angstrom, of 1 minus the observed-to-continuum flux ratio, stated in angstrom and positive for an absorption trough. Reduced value 2.17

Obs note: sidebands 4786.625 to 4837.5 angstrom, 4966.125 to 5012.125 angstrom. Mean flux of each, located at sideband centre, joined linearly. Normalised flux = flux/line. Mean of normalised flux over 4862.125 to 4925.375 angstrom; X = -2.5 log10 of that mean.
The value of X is 0.06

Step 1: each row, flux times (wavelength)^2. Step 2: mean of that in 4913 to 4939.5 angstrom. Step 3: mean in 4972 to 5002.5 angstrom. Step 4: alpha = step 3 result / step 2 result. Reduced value 1.0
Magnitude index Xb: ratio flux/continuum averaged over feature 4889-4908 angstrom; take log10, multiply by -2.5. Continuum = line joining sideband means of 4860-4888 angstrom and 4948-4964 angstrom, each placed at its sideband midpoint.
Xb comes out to -0.07 mag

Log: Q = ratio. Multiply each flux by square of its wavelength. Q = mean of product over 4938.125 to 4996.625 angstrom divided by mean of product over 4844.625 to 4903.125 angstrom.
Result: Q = 1.09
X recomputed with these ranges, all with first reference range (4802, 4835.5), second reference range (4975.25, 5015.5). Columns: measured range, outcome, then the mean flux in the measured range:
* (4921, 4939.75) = 0.008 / 63.9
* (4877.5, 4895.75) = 0.026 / 63.7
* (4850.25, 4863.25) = 0.112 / 59.5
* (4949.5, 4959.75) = -0.019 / 65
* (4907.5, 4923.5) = 0.011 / 64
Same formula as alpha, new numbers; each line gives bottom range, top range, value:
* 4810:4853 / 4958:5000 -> 1.02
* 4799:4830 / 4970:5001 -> 1.02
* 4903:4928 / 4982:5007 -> 1.01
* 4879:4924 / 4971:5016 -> 1.02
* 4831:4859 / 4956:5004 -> 1.04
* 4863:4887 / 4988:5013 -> 1.13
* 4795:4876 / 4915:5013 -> 1.06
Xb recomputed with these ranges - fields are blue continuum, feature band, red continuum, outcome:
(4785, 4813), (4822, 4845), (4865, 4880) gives -0.040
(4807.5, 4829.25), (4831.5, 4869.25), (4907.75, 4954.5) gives 0.095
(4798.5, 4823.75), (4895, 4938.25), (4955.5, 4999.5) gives 0.007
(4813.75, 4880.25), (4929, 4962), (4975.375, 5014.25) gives -0.037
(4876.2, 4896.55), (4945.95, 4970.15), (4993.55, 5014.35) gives -0.022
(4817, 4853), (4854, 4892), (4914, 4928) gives 0.094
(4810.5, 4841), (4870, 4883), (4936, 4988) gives 0.058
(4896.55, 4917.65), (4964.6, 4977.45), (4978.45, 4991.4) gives -0.028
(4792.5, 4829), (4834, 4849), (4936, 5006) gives 0.018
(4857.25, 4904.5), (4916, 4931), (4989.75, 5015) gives -0.044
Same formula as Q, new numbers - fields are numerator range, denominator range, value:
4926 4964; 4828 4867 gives 1.10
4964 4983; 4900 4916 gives 1.02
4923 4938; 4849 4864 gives 1.13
